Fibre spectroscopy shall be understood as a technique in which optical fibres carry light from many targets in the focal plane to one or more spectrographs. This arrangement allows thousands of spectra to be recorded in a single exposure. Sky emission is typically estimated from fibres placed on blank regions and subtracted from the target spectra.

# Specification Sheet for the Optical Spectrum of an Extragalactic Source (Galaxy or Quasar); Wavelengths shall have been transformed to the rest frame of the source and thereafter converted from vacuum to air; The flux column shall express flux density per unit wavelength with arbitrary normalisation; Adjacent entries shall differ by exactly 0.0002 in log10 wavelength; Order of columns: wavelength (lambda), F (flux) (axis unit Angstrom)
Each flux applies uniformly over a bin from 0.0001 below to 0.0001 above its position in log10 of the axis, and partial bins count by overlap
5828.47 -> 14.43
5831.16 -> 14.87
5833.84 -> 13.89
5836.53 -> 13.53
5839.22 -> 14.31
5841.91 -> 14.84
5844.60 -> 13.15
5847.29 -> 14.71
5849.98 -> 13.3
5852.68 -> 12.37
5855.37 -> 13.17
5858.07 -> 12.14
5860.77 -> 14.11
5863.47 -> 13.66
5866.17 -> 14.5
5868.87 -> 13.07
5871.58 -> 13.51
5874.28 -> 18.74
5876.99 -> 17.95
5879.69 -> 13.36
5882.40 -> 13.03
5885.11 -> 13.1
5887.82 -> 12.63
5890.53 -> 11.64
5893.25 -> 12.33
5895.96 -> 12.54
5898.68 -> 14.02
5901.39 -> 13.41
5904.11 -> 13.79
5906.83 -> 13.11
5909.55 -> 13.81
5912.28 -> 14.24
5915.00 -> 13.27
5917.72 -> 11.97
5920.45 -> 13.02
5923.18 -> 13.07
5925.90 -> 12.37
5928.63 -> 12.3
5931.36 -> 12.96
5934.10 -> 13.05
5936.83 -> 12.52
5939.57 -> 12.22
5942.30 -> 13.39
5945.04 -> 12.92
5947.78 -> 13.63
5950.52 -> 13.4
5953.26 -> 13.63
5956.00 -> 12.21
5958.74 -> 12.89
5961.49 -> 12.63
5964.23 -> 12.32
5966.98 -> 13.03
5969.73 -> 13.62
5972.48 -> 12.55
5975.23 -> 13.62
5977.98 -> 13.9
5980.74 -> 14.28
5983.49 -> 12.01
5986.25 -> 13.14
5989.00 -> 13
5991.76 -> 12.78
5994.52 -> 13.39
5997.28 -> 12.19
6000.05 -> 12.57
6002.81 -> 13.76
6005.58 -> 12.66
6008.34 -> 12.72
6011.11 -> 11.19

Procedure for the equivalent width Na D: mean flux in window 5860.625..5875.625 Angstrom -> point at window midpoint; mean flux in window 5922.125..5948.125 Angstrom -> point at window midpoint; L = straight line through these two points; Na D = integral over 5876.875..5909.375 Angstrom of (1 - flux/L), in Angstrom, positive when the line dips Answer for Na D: 1.6 Angstrom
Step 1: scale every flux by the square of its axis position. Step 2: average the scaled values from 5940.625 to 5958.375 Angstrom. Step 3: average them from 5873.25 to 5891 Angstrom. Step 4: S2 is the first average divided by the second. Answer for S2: 0.94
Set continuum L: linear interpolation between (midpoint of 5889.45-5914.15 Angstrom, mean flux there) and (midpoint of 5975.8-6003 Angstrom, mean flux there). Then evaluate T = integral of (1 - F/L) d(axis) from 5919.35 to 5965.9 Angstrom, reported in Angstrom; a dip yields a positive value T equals 1.1 Angstrom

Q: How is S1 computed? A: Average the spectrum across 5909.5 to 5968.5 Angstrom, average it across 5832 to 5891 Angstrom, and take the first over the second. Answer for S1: 0.93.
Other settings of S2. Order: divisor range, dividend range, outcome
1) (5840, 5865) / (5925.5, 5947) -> 0.97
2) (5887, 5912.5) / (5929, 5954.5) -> 1.01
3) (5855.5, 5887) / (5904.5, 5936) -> 0.93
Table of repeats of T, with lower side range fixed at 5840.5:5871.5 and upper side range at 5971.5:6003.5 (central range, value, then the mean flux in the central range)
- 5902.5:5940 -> 0.9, 13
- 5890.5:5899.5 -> 0.5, 12.7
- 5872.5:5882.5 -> -1.9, 16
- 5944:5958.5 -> 0.1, 13.1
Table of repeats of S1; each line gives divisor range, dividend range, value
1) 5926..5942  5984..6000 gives 1.01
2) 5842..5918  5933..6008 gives 0.95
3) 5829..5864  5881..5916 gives 0.96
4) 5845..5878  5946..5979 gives 0.92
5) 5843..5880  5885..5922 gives 0.92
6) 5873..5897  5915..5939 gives 0.91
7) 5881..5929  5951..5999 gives 1.00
